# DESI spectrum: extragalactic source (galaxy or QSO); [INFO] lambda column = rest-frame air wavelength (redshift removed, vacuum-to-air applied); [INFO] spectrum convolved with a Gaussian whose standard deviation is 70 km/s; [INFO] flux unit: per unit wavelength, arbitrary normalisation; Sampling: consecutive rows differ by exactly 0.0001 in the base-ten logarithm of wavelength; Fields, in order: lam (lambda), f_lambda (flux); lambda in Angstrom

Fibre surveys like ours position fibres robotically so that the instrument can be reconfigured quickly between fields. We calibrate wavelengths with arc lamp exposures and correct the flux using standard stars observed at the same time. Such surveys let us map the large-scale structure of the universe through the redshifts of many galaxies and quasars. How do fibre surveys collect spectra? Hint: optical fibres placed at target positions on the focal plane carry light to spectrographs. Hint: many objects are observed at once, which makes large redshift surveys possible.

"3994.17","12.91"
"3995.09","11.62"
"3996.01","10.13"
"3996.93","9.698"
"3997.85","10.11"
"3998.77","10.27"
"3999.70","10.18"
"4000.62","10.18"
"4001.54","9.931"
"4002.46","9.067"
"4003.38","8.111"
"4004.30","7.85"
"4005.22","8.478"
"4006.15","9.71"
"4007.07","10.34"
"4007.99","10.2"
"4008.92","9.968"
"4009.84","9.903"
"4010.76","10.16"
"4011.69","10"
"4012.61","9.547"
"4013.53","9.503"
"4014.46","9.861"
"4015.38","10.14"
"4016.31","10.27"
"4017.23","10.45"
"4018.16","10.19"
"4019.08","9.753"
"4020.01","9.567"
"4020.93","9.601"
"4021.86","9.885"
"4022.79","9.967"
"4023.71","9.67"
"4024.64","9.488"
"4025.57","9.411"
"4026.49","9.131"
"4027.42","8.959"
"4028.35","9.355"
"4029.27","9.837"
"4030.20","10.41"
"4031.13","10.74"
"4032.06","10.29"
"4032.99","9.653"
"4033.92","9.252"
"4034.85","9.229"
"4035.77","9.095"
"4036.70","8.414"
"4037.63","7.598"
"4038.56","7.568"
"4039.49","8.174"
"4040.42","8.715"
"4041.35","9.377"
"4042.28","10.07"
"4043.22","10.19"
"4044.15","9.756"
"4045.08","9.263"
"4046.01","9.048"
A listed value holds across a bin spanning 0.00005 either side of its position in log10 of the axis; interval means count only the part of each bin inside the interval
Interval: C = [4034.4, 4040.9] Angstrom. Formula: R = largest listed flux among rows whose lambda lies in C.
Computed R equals 9.229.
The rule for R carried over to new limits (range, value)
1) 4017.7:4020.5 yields 10.19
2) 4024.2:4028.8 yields 9.488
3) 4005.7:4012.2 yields 10.34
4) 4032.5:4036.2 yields 9.653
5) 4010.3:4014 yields 10.16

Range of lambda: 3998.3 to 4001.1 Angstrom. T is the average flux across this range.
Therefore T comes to 10.2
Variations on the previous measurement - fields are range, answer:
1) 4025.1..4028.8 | 9.21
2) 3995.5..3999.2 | 10.1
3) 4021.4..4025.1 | 9.75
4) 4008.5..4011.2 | 10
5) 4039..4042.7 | 9.07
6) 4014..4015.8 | 10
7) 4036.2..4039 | 7.87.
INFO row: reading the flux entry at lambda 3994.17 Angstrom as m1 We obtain 12.91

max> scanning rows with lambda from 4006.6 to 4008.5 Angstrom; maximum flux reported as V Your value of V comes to 10.34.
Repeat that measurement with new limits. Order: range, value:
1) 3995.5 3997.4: 10.13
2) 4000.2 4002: 10.18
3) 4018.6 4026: 9.967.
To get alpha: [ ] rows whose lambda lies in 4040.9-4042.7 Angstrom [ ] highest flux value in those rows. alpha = 10.07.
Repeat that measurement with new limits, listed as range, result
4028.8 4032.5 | 10.74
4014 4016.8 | 10.27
